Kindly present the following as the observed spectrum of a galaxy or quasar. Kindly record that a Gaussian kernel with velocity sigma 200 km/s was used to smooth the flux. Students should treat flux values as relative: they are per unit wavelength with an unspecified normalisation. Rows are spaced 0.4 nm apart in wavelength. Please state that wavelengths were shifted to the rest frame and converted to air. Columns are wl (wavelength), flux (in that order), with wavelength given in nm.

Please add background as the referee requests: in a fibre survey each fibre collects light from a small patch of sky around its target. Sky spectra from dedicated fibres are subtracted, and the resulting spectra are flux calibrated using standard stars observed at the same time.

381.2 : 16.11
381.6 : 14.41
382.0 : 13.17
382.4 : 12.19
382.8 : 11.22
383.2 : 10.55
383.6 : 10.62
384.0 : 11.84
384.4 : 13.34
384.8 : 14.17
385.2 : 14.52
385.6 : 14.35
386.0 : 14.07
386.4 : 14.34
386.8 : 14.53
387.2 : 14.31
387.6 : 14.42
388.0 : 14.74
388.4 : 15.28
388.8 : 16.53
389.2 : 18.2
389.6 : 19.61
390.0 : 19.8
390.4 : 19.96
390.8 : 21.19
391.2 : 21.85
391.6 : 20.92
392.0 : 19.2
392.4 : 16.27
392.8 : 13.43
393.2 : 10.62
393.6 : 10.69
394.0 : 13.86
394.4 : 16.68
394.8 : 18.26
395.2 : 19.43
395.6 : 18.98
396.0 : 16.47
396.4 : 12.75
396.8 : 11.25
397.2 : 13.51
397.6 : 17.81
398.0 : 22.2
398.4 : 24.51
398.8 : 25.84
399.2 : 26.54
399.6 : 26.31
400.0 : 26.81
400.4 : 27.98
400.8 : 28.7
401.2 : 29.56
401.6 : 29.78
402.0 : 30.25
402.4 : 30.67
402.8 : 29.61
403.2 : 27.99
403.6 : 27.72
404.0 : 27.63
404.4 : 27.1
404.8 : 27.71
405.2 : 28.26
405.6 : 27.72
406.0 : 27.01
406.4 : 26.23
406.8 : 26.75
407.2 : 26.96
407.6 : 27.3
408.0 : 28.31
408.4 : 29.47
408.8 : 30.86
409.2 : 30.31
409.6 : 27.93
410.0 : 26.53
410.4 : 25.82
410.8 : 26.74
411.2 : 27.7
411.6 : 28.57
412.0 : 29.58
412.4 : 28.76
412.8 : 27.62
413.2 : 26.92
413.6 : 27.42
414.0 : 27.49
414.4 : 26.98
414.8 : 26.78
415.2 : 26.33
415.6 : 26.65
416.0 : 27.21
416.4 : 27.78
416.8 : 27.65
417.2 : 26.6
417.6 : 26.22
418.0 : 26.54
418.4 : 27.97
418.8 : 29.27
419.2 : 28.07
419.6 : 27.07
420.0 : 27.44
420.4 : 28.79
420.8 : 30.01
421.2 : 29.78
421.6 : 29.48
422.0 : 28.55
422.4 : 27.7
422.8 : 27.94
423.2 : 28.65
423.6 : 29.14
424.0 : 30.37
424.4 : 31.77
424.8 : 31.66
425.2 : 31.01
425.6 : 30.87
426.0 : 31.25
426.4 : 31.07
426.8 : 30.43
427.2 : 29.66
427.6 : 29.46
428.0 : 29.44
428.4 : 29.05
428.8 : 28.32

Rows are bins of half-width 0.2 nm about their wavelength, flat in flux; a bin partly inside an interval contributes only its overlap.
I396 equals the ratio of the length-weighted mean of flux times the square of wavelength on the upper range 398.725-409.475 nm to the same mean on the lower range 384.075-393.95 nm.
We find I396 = 1.9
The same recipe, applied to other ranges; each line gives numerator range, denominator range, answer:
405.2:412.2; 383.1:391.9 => 1.94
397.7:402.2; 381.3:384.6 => 2.39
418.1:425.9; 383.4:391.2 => 2.20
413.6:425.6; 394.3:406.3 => 1.28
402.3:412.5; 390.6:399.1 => 1.70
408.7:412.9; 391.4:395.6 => 1.91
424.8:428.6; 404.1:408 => 1.23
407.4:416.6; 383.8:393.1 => 1.91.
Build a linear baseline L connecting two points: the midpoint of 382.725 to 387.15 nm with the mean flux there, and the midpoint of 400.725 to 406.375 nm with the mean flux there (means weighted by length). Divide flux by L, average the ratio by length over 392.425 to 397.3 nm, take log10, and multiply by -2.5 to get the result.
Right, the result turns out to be 0.40 mag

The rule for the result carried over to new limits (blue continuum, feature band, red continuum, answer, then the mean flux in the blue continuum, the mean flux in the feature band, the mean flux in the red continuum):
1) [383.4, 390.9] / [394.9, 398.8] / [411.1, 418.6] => 0.11 mag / 15.5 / 17.9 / 27.4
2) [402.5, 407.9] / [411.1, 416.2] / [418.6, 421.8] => 0.03 mag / 27.6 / 27.5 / 28.7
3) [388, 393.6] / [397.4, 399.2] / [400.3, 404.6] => 0.08 mag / 17.5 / 23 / 28.8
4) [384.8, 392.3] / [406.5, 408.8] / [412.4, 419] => -0.16 mag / 17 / 28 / 27.3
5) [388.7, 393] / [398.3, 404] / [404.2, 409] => -0.14 mag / 18.9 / 28.1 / 27.8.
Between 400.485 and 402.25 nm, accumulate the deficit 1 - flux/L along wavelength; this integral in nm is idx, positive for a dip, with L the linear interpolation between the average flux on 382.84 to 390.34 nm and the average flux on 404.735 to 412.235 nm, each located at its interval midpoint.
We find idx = -0.44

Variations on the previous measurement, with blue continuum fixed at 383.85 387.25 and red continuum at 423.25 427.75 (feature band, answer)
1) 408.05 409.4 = -0.368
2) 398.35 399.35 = -0.322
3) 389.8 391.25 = -0.411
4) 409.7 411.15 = -0.138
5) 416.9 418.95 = 0.009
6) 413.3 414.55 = -0.075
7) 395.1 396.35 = 0.043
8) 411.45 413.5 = -0.253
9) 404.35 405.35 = -0.263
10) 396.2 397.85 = 0.411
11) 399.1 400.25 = -0.394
